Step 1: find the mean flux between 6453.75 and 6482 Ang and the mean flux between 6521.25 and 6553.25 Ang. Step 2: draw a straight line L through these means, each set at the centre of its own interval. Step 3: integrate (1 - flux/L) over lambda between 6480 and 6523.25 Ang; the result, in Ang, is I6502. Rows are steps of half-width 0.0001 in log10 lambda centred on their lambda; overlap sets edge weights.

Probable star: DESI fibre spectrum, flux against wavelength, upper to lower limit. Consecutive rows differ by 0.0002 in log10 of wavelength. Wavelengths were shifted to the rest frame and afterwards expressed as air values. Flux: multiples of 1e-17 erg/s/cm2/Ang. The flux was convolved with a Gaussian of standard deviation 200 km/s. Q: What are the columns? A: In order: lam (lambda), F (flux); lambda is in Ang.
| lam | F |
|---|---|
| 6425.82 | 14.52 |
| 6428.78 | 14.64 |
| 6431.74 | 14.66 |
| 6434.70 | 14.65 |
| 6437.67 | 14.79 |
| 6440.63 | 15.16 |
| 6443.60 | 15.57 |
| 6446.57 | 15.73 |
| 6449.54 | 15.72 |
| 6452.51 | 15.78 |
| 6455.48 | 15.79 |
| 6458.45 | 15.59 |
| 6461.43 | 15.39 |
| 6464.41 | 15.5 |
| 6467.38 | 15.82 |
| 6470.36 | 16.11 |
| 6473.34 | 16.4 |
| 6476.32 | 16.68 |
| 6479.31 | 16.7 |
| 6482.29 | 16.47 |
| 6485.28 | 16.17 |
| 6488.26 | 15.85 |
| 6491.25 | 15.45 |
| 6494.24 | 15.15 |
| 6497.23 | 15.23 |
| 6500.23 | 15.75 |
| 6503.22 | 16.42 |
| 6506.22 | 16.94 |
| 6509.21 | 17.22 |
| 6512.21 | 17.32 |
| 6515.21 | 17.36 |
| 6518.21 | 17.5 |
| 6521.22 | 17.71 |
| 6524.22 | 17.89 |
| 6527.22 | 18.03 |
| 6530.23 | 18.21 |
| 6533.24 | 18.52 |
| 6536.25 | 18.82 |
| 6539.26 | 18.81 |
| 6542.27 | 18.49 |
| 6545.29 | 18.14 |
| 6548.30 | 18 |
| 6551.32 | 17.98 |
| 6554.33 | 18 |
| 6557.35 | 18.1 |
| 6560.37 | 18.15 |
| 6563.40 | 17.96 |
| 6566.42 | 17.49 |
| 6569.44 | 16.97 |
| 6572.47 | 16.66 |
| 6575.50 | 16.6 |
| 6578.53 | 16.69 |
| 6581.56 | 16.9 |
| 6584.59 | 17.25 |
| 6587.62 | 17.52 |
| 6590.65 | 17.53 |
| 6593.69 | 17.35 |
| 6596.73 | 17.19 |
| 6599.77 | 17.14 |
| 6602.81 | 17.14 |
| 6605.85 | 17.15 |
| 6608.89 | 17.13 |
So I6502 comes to 1.58 Ang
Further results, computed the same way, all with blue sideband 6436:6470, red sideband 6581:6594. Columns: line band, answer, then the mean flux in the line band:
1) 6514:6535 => -1.79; 17.9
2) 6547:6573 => -1.17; 17.7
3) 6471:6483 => -0.51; 16.5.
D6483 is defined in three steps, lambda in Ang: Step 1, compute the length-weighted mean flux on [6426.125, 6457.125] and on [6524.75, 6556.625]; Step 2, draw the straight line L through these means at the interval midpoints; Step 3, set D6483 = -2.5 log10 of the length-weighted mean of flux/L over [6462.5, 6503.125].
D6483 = 0.04 mag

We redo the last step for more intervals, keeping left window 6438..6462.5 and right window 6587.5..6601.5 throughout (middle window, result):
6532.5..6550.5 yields -0.11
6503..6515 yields -0.05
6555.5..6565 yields -0.07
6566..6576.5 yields 0.01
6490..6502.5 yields 0.05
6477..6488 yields -0.03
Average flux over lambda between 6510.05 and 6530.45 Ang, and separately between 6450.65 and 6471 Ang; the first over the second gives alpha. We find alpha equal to 1.13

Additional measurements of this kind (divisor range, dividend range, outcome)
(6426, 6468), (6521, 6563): 1.19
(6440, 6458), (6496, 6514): 1.06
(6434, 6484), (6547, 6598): 1.10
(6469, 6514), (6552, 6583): 1.07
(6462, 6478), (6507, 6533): 1.10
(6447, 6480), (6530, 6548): 1.16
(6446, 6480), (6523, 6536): 1.15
